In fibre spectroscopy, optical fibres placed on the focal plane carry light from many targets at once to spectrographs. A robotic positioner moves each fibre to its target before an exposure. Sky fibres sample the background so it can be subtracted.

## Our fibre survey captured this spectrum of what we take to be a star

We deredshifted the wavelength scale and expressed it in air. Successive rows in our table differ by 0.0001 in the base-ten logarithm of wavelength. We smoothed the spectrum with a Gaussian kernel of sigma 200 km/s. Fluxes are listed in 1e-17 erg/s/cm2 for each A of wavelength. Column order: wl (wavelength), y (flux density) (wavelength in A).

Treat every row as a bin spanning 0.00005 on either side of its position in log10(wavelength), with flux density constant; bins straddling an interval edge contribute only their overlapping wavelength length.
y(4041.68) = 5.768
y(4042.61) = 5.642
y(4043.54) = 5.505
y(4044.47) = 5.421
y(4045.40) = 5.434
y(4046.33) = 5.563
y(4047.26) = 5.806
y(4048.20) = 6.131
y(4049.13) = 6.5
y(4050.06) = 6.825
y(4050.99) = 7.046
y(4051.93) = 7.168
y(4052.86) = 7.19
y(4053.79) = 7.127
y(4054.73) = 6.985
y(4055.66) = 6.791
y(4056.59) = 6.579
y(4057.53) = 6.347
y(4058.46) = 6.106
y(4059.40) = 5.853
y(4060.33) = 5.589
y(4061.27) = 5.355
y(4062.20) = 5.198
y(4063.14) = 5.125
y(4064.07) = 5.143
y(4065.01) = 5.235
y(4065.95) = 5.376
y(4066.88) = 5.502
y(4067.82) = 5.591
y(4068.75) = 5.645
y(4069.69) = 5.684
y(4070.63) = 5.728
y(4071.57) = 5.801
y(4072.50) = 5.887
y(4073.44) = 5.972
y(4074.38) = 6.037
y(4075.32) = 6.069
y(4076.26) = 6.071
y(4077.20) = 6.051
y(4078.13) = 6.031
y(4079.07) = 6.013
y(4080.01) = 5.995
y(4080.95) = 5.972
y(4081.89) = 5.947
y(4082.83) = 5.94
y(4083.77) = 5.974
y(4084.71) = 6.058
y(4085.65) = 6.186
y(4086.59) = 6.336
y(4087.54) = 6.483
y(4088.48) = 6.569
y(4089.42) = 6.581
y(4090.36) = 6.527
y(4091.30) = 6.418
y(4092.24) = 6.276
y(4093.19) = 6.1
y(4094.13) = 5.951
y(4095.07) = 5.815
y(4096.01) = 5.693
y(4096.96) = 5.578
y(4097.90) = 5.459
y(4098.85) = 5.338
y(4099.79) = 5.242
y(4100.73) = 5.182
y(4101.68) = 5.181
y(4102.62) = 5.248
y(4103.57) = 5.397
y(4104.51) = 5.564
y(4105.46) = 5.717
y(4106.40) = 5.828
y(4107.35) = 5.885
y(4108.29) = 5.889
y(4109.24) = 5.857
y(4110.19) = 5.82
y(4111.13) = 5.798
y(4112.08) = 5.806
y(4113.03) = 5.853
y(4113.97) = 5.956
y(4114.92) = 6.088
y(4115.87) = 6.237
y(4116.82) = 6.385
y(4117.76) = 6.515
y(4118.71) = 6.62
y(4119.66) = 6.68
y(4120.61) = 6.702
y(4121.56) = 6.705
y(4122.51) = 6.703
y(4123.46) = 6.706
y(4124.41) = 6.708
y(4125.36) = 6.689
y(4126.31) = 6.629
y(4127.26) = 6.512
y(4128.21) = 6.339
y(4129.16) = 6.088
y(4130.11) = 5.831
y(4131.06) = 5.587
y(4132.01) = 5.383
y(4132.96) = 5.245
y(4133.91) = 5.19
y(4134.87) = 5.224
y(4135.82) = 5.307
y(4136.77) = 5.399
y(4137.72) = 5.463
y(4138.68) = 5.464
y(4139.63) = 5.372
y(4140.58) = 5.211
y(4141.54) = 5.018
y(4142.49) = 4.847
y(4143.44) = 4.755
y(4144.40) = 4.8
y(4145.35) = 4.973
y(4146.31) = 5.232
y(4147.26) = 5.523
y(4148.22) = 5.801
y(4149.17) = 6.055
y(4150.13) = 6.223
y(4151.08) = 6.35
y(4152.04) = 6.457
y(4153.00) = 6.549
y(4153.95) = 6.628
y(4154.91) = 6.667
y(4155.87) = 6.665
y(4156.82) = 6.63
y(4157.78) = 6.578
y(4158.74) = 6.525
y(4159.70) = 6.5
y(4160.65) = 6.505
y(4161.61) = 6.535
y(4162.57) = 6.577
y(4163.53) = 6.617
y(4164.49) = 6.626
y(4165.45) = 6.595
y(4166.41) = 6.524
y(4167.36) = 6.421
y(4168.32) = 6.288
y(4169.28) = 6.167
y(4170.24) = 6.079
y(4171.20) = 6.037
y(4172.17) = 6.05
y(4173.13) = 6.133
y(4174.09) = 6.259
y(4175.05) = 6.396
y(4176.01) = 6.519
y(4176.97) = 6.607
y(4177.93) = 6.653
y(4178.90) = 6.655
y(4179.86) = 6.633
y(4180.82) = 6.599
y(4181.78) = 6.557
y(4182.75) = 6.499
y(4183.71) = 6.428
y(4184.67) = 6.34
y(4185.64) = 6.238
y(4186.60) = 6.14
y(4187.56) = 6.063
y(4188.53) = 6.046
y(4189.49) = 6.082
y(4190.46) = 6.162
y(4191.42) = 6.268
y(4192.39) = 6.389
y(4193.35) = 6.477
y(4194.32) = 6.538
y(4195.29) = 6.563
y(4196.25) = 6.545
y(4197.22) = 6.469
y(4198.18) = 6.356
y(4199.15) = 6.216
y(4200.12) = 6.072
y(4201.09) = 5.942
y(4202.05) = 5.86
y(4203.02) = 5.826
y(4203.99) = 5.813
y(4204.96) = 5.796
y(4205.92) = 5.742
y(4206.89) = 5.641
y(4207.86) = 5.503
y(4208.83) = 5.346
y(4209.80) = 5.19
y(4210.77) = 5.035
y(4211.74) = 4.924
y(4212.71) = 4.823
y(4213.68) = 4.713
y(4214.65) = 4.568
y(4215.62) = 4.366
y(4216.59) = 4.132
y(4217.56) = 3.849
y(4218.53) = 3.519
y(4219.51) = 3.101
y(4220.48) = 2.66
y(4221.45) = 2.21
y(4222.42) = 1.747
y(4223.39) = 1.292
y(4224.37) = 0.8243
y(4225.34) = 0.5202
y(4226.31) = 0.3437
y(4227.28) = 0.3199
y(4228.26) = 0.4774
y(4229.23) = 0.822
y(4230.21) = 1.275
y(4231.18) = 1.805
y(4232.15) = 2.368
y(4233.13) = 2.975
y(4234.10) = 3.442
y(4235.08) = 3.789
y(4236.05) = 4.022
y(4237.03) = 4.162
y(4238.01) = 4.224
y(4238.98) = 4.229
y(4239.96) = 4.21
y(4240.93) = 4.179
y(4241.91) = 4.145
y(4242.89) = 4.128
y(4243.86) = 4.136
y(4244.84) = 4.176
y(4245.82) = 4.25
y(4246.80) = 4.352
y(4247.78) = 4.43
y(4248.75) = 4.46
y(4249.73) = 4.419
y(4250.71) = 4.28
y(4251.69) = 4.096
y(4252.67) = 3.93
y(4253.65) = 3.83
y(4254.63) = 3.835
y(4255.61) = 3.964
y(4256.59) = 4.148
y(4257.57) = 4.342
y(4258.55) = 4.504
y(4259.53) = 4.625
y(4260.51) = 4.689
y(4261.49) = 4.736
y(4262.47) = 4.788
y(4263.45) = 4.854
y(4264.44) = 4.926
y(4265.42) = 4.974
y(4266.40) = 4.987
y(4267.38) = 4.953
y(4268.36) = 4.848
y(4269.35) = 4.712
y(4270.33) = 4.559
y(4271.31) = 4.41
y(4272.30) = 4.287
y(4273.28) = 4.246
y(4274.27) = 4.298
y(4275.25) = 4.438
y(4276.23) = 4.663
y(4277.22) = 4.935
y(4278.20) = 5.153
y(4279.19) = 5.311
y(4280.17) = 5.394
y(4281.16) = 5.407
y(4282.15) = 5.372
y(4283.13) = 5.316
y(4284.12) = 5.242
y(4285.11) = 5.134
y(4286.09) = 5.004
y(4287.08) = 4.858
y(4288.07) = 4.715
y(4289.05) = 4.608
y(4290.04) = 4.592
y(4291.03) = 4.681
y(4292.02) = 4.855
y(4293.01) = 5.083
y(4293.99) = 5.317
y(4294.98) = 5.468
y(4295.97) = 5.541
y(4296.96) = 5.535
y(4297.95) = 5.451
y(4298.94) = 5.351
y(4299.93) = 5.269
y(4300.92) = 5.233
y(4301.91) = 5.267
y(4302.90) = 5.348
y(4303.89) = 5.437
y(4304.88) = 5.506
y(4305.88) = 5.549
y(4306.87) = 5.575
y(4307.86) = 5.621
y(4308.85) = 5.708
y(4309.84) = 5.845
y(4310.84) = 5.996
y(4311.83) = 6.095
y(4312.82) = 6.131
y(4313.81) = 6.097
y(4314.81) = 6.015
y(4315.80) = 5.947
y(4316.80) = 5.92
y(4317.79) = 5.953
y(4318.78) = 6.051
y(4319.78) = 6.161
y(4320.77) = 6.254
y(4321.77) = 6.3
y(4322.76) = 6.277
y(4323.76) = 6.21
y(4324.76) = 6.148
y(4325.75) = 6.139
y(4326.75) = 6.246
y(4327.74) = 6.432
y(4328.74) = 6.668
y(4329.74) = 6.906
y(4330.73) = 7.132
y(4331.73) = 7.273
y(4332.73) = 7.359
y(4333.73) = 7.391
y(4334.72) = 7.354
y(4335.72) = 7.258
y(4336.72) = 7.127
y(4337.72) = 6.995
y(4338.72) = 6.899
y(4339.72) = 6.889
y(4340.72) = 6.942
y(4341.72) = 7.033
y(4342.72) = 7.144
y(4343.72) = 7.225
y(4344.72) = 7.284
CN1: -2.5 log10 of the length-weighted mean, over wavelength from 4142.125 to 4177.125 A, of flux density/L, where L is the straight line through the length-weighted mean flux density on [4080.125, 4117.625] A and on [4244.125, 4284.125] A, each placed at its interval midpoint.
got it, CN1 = -0.14 mag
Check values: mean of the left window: 5.91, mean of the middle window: 6.18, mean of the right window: 4.6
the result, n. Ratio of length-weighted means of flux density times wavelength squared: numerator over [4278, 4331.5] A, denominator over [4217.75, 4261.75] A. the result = 1.77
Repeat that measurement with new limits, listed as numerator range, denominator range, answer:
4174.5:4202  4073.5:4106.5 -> 1.13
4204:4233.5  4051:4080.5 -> 0.58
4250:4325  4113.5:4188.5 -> 0.89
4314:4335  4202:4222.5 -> 1.49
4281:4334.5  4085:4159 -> 1.06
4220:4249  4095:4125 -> 0.51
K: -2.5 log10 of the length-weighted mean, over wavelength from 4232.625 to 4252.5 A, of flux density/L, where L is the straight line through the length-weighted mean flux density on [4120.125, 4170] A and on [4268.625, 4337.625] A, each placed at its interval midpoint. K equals 0.376 mag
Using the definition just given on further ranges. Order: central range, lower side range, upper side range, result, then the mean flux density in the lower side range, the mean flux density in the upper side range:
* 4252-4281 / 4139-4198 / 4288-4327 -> 0.25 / 6.21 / 5.64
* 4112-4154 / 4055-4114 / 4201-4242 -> -0.17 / 5.85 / 3.59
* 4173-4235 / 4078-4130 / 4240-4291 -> 0.09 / 6.07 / 4.6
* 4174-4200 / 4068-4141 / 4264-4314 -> -0.15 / 5.94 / 5.16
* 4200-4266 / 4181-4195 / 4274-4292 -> 0.40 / 6.31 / 4.96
